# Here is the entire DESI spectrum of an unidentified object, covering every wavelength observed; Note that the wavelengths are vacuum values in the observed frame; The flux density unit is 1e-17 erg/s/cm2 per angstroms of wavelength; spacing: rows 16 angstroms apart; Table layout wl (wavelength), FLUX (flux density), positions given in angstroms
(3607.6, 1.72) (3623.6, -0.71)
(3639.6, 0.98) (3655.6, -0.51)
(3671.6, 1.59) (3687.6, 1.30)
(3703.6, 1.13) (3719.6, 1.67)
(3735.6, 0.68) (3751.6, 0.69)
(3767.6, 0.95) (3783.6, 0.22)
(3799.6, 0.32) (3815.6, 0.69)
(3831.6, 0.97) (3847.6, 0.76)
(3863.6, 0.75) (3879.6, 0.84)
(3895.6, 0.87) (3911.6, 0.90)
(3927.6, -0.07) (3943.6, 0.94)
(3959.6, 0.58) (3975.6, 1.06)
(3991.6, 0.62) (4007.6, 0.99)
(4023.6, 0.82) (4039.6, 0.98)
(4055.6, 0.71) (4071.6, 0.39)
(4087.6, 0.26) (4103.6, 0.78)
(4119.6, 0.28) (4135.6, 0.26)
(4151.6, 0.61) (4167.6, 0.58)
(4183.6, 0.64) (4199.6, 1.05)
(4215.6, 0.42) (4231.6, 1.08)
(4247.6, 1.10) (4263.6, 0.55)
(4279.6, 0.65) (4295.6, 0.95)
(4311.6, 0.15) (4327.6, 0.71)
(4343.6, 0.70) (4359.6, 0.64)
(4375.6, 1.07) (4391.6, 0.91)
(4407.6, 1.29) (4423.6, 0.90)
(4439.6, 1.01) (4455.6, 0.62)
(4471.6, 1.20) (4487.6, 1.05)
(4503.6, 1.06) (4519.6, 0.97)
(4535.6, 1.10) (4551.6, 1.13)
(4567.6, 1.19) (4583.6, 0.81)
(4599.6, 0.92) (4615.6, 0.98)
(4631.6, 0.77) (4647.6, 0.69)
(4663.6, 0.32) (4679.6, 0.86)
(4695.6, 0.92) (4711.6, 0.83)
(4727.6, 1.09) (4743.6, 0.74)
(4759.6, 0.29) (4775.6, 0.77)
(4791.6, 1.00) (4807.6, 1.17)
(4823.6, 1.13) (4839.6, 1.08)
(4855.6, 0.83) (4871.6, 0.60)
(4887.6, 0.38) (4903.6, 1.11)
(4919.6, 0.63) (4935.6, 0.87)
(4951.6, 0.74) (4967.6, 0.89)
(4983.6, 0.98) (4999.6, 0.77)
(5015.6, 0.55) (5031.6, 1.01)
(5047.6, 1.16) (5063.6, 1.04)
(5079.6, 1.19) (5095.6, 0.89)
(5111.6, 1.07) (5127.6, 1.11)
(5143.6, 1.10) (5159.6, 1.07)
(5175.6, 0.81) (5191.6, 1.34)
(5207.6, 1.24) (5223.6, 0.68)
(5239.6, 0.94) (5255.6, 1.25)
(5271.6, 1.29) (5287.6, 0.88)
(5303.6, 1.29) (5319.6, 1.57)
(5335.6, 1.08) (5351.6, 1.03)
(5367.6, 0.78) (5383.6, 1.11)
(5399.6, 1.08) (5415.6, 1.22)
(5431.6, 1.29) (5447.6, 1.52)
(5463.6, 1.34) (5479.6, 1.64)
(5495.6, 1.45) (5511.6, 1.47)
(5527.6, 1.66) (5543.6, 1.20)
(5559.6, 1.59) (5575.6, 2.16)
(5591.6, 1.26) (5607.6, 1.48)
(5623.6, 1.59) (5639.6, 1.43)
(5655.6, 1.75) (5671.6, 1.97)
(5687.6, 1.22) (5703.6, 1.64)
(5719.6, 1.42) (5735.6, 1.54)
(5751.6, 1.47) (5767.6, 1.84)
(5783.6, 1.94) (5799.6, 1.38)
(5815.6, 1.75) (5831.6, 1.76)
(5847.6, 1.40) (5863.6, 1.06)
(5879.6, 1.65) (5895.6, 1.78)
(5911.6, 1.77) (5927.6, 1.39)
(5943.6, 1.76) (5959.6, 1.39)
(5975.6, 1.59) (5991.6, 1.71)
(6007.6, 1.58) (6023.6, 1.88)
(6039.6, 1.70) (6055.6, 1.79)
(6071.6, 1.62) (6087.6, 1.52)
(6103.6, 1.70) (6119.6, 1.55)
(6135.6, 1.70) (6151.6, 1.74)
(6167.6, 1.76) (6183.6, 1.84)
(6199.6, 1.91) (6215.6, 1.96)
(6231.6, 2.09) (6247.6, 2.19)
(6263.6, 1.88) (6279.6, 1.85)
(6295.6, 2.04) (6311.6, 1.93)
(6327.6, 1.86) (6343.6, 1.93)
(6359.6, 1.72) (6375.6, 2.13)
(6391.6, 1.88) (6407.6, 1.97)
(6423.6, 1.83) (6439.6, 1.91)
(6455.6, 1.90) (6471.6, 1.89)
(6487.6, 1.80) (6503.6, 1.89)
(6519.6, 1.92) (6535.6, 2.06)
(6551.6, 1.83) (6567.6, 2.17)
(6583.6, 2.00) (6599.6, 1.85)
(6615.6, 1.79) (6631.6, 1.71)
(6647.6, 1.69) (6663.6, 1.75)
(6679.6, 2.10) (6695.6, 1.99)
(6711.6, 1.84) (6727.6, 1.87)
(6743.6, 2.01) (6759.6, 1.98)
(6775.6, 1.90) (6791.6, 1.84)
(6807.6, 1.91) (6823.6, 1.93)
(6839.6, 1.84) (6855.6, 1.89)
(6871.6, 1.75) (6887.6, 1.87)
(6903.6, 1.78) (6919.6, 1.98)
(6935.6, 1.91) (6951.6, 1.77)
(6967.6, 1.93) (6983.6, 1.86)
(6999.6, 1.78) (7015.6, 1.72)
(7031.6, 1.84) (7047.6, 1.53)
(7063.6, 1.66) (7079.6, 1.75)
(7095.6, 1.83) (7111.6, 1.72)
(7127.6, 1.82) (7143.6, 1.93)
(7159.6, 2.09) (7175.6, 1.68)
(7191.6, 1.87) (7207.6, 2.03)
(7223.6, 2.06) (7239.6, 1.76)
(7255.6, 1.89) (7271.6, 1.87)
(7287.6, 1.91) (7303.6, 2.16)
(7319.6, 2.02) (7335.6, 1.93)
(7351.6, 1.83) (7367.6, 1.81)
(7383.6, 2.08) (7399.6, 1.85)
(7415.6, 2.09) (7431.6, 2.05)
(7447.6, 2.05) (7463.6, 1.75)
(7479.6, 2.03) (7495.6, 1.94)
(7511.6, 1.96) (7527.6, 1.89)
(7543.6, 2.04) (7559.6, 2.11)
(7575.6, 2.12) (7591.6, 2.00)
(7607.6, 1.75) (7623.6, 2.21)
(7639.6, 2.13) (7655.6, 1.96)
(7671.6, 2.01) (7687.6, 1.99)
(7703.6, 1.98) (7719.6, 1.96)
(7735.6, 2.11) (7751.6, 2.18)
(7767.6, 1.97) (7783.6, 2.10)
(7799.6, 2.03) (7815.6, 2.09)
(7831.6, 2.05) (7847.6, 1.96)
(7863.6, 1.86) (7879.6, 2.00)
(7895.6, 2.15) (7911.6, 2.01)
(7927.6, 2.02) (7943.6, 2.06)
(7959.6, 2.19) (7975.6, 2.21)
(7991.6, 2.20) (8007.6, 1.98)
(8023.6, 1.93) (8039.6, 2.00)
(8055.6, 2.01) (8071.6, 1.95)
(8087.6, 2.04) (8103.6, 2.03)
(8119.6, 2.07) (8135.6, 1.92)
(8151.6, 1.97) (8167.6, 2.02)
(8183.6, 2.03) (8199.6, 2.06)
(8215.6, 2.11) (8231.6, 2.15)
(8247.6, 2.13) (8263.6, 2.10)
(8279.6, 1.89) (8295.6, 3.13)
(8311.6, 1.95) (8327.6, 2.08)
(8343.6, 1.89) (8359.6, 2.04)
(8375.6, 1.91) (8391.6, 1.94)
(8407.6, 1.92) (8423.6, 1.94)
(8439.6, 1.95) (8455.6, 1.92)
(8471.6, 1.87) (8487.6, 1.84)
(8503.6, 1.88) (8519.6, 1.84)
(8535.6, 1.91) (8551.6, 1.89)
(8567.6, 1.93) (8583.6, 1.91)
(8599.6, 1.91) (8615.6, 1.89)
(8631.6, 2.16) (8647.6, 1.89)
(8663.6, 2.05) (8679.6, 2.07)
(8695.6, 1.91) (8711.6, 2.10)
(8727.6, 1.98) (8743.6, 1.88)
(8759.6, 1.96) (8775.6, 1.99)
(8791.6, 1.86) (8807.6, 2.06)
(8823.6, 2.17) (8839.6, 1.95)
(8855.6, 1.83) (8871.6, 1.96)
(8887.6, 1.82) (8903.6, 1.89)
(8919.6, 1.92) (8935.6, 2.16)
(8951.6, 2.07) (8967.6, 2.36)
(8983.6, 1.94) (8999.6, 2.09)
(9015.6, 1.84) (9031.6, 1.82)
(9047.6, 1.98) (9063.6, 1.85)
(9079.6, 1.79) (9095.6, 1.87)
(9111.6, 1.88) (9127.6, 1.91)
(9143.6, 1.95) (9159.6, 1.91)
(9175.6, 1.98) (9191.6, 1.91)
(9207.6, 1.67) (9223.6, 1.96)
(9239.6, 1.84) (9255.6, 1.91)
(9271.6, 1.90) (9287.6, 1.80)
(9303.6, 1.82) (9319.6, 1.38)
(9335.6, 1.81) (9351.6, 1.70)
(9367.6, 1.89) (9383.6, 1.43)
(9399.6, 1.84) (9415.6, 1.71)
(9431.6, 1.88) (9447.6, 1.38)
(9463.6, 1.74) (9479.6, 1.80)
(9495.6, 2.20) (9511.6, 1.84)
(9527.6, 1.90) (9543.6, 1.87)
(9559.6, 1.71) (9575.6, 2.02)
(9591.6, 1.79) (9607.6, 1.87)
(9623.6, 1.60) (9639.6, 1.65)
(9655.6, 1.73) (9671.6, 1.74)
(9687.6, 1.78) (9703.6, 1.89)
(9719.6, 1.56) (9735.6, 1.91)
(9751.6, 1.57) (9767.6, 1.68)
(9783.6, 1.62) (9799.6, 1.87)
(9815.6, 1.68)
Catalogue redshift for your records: 0.362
